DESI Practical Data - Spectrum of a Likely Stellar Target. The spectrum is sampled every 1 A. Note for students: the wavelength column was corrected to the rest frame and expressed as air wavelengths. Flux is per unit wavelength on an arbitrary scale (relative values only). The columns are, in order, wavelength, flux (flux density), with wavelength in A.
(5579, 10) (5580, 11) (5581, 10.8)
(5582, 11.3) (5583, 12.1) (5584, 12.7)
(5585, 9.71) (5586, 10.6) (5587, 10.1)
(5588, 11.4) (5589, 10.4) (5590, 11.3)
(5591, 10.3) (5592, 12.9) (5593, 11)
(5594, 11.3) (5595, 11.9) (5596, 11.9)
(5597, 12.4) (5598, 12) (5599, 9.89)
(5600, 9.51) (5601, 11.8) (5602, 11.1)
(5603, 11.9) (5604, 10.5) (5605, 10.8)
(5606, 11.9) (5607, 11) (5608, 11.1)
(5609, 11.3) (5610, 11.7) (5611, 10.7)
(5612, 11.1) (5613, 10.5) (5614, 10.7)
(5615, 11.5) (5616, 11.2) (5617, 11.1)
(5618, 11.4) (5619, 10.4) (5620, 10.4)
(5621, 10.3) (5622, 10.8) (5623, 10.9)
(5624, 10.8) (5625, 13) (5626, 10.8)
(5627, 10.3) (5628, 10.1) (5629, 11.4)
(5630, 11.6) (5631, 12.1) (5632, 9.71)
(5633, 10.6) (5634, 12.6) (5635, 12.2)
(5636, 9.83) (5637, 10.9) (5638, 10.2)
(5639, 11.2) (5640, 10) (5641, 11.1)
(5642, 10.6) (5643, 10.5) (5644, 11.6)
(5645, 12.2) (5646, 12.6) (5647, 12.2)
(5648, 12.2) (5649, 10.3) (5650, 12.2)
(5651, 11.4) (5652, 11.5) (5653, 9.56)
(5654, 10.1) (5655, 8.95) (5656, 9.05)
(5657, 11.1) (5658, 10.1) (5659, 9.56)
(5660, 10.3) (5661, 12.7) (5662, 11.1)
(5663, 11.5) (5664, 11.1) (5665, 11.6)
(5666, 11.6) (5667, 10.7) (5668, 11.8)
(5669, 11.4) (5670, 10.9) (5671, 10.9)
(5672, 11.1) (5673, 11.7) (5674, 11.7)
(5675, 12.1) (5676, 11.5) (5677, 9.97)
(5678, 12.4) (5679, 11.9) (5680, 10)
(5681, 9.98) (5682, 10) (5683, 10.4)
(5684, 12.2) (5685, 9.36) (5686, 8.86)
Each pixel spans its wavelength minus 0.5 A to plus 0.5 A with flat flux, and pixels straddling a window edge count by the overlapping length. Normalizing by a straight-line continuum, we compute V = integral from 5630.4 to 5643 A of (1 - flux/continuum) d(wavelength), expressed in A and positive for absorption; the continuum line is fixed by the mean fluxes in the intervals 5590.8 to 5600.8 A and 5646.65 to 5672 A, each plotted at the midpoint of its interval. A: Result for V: 0.21 A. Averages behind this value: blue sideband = 11.4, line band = 10.9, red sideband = 10.9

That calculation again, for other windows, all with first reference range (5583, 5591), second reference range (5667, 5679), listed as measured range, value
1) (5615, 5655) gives 0.5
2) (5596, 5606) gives -0.2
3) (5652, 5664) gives 0.9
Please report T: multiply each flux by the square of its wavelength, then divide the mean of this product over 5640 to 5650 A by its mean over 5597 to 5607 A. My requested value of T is 1.05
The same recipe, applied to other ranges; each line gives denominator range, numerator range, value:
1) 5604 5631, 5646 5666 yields 1.00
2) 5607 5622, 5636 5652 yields 1.04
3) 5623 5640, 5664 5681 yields 1.04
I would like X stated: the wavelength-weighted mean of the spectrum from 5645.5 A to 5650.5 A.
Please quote 11.9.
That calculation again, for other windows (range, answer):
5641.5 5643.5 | 10.6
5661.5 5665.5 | 11.3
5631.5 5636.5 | 11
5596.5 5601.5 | 11.1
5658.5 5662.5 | 10.9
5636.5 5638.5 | 10.6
